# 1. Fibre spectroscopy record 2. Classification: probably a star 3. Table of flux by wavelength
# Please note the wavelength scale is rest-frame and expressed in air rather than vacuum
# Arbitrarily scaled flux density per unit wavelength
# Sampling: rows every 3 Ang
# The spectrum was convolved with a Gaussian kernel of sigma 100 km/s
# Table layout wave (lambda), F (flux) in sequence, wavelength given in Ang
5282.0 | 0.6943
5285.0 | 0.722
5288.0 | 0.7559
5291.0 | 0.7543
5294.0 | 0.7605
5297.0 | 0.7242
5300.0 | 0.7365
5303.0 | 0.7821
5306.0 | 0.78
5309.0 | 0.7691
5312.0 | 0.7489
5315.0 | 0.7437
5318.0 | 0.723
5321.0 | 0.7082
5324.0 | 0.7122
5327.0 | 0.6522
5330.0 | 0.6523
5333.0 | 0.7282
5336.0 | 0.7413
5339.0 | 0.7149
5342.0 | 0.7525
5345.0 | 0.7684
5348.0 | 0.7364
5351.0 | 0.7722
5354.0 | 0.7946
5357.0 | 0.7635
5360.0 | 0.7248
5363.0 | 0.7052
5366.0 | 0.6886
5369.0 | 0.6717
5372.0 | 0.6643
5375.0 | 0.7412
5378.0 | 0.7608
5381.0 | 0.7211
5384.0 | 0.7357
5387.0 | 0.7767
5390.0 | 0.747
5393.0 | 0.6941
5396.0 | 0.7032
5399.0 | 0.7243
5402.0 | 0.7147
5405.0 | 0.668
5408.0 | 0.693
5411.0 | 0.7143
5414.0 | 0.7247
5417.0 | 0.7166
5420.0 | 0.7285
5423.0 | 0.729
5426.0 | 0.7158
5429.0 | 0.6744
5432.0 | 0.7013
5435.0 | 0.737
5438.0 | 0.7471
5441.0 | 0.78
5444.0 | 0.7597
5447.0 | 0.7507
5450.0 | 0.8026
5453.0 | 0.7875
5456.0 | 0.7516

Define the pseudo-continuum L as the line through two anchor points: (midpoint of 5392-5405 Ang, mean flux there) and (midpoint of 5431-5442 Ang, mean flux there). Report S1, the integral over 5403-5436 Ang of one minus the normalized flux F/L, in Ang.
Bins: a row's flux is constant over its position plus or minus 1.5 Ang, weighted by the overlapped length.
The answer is 0.7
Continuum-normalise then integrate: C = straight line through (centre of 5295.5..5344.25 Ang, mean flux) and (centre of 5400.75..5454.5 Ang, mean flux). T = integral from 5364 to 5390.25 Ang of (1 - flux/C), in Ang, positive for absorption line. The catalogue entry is 0.31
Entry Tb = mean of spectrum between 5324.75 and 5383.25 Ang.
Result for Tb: 0.724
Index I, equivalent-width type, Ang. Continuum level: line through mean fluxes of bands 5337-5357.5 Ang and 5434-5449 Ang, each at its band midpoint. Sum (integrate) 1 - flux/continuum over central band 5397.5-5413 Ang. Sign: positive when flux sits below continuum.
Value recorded 1.09 Ang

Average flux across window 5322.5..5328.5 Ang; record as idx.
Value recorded 0.682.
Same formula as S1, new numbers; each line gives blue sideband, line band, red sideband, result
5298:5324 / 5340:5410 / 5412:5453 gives 1.4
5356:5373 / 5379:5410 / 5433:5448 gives 0.2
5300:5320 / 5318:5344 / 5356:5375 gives 0.9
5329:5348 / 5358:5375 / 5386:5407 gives 0.6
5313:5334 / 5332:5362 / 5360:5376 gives -2.1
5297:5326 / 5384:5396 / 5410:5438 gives -0.2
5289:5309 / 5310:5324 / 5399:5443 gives 0.4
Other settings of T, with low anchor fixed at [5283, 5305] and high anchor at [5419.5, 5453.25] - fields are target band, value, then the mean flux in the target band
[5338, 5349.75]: 0.0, 0.745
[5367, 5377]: 0.7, 0.696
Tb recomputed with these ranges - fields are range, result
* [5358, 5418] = 0.715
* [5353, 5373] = 0.715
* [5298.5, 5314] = 0.763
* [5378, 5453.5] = 0.73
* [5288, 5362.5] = 0.739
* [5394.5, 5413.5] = 0.704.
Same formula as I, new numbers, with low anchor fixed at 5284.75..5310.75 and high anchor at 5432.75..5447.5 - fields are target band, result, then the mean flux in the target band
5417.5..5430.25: 0.67 Ang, 0.713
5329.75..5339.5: 0.50 Ang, 0.716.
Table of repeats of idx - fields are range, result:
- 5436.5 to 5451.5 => 0.768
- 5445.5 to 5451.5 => 0.777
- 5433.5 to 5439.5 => 0.742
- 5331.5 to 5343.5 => 0.734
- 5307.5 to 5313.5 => 0.759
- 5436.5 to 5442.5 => 0.764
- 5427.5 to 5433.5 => 0.688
